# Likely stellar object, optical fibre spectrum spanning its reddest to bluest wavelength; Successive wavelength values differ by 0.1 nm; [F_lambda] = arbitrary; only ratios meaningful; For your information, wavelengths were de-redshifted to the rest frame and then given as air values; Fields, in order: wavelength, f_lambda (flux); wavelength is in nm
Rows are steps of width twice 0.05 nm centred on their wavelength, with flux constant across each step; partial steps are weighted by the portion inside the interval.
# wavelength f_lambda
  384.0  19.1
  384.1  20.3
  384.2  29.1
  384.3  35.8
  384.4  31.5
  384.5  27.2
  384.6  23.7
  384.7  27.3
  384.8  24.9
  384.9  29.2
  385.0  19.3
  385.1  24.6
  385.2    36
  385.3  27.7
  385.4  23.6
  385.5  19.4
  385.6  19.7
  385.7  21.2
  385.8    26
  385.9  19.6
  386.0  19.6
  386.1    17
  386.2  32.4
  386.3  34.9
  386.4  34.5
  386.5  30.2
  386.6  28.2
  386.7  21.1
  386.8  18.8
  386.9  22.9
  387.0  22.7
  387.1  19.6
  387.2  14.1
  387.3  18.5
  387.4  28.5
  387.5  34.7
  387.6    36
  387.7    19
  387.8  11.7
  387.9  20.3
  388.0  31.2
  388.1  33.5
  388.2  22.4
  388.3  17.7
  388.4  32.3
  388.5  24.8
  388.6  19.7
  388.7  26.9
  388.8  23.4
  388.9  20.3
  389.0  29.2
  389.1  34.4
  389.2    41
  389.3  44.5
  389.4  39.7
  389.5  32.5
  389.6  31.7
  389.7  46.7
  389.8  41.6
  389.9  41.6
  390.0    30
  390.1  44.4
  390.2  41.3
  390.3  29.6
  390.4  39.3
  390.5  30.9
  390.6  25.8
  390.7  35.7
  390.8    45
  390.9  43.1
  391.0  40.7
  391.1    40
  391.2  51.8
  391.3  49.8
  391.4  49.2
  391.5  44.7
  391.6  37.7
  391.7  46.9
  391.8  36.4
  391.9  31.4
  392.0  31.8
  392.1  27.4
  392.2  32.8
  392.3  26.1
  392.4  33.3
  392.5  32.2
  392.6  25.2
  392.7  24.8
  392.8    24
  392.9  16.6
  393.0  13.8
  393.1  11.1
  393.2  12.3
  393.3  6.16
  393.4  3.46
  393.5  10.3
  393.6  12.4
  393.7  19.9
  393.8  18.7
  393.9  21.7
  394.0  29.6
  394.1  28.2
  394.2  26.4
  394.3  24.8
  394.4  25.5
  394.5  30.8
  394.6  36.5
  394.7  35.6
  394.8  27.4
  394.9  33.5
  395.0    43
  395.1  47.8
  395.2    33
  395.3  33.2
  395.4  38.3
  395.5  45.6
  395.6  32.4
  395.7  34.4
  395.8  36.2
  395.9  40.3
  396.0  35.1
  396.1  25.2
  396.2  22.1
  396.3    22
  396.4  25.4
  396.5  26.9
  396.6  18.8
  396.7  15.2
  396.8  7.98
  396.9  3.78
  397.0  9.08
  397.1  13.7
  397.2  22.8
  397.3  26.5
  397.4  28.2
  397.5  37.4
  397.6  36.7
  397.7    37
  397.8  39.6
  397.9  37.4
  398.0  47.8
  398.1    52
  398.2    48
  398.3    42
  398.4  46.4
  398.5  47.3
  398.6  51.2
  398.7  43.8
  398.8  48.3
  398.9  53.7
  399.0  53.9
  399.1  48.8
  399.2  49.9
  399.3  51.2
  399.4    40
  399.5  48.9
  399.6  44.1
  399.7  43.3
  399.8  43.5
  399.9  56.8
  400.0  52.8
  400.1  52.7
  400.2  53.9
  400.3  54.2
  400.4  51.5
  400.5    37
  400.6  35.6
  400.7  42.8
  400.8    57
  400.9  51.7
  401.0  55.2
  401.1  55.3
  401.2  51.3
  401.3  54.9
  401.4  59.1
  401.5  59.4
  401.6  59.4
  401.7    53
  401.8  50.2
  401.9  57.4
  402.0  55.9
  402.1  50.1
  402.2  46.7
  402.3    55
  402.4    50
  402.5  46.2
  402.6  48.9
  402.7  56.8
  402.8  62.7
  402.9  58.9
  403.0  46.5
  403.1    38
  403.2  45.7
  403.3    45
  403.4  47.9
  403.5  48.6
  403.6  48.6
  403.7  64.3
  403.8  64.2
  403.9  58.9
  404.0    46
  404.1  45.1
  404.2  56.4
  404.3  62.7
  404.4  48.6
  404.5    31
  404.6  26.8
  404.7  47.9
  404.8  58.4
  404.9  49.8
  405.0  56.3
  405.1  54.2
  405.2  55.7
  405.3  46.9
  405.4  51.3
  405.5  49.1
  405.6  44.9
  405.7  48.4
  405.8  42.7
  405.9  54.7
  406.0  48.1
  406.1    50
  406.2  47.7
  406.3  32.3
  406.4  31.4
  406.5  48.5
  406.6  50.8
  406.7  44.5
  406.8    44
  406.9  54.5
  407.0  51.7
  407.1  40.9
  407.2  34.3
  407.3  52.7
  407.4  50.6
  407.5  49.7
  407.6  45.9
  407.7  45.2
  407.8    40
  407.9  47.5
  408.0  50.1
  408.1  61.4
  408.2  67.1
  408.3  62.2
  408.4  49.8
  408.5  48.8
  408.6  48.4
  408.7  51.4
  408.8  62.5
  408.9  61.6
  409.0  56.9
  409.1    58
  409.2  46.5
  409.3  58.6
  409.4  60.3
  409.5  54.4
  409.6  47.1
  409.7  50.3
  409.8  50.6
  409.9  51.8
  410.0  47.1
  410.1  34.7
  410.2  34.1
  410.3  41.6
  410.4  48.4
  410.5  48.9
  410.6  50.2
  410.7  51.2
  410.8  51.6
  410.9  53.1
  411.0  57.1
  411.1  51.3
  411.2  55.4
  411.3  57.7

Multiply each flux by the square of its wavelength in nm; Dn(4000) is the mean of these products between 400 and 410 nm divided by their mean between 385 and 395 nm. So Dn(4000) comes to 1.91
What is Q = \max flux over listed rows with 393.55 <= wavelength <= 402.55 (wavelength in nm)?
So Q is 59.4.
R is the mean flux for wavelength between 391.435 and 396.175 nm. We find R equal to 28.6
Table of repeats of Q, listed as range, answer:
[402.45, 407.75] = 64.3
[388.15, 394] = 51.8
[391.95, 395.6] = 47.8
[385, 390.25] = 46.7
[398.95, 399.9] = 56.8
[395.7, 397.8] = 40.3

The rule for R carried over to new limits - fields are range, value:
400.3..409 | 50.3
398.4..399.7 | 48.1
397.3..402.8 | 48.7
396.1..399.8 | 35.8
